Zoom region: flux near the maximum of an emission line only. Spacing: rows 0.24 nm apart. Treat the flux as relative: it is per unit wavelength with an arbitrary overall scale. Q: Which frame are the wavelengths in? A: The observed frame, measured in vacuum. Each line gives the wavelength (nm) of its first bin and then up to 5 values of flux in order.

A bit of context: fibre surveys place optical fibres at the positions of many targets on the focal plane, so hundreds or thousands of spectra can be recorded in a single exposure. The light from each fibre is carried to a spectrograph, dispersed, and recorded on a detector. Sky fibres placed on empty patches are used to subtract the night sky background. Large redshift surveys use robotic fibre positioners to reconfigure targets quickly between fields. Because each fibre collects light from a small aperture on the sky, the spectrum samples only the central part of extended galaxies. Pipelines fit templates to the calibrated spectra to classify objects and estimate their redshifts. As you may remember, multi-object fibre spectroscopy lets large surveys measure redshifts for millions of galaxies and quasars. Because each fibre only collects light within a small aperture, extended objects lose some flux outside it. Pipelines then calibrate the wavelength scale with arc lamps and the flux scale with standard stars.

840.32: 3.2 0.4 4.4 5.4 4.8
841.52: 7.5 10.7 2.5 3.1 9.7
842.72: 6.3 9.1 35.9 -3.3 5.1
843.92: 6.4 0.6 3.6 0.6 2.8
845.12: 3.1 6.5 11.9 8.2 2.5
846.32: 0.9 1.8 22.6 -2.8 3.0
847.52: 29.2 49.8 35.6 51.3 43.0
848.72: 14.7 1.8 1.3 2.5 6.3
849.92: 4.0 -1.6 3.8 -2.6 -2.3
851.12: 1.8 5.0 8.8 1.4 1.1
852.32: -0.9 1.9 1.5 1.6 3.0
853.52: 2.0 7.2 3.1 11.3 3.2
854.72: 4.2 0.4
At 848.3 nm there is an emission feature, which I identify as [O II] 3727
